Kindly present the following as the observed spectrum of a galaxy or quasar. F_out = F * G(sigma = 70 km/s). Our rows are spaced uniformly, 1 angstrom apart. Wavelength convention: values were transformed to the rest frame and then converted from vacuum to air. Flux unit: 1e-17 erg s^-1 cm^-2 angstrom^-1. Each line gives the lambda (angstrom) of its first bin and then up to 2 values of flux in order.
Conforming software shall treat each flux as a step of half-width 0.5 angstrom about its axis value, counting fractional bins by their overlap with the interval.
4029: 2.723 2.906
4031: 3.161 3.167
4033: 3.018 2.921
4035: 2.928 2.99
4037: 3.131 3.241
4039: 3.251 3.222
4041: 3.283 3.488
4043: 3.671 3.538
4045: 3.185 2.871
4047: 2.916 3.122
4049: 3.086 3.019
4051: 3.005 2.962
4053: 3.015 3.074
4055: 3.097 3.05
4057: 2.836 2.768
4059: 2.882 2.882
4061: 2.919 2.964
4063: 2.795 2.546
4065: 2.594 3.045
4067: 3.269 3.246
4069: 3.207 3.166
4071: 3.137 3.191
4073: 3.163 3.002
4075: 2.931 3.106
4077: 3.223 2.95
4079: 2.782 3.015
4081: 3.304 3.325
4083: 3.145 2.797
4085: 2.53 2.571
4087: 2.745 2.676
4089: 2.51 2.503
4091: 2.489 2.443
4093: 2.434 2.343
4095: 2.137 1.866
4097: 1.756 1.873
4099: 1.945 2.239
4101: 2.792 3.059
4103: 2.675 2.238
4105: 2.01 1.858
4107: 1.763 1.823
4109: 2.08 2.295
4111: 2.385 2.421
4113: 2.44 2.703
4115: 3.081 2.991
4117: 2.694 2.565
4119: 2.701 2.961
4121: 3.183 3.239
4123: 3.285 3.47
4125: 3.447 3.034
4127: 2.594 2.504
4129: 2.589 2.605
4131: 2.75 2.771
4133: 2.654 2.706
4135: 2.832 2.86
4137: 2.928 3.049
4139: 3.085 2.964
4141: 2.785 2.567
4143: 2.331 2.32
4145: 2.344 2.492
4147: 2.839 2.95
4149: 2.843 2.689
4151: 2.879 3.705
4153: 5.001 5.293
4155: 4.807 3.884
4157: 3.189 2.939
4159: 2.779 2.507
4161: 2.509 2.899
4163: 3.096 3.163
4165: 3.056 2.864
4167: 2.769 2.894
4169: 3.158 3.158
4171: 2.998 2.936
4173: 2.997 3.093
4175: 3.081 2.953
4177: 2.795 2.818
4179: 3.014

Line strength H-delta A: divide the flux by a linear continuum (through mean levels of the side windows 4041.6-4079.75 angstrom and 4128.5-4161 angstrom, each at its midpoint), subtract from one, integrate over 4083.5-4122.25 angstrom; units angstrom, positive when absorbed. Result 7.4 angstrom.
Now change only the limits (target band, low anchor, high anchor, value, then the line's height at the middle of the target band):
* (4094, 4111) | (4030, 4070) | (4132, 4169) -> 4.9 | 3.05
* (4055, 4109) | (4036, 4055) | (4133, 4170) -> 7.6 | 3.13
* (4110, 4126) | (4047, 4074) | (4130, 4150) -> -0.5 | 2.81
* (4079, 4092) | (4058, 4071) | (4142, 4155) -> 1.0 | 3.01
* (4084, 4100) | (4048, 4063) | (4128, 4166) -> 3.5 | 2.98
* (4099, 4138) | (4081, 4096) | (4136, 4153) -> 1.3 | 2.75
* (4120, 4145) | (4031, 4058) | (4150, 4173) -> 3.0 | 3.23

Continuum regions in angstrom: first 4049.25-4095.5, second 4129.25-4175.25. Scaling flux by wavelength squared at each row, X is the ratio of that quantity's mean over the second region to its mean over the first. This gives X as 1.1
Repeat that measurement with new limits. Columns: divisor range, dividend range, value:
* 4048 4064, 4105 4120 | 0.84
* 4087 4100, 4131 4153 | 1.28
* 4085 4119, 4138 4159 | 1.37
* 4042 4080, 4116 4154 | 1.00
